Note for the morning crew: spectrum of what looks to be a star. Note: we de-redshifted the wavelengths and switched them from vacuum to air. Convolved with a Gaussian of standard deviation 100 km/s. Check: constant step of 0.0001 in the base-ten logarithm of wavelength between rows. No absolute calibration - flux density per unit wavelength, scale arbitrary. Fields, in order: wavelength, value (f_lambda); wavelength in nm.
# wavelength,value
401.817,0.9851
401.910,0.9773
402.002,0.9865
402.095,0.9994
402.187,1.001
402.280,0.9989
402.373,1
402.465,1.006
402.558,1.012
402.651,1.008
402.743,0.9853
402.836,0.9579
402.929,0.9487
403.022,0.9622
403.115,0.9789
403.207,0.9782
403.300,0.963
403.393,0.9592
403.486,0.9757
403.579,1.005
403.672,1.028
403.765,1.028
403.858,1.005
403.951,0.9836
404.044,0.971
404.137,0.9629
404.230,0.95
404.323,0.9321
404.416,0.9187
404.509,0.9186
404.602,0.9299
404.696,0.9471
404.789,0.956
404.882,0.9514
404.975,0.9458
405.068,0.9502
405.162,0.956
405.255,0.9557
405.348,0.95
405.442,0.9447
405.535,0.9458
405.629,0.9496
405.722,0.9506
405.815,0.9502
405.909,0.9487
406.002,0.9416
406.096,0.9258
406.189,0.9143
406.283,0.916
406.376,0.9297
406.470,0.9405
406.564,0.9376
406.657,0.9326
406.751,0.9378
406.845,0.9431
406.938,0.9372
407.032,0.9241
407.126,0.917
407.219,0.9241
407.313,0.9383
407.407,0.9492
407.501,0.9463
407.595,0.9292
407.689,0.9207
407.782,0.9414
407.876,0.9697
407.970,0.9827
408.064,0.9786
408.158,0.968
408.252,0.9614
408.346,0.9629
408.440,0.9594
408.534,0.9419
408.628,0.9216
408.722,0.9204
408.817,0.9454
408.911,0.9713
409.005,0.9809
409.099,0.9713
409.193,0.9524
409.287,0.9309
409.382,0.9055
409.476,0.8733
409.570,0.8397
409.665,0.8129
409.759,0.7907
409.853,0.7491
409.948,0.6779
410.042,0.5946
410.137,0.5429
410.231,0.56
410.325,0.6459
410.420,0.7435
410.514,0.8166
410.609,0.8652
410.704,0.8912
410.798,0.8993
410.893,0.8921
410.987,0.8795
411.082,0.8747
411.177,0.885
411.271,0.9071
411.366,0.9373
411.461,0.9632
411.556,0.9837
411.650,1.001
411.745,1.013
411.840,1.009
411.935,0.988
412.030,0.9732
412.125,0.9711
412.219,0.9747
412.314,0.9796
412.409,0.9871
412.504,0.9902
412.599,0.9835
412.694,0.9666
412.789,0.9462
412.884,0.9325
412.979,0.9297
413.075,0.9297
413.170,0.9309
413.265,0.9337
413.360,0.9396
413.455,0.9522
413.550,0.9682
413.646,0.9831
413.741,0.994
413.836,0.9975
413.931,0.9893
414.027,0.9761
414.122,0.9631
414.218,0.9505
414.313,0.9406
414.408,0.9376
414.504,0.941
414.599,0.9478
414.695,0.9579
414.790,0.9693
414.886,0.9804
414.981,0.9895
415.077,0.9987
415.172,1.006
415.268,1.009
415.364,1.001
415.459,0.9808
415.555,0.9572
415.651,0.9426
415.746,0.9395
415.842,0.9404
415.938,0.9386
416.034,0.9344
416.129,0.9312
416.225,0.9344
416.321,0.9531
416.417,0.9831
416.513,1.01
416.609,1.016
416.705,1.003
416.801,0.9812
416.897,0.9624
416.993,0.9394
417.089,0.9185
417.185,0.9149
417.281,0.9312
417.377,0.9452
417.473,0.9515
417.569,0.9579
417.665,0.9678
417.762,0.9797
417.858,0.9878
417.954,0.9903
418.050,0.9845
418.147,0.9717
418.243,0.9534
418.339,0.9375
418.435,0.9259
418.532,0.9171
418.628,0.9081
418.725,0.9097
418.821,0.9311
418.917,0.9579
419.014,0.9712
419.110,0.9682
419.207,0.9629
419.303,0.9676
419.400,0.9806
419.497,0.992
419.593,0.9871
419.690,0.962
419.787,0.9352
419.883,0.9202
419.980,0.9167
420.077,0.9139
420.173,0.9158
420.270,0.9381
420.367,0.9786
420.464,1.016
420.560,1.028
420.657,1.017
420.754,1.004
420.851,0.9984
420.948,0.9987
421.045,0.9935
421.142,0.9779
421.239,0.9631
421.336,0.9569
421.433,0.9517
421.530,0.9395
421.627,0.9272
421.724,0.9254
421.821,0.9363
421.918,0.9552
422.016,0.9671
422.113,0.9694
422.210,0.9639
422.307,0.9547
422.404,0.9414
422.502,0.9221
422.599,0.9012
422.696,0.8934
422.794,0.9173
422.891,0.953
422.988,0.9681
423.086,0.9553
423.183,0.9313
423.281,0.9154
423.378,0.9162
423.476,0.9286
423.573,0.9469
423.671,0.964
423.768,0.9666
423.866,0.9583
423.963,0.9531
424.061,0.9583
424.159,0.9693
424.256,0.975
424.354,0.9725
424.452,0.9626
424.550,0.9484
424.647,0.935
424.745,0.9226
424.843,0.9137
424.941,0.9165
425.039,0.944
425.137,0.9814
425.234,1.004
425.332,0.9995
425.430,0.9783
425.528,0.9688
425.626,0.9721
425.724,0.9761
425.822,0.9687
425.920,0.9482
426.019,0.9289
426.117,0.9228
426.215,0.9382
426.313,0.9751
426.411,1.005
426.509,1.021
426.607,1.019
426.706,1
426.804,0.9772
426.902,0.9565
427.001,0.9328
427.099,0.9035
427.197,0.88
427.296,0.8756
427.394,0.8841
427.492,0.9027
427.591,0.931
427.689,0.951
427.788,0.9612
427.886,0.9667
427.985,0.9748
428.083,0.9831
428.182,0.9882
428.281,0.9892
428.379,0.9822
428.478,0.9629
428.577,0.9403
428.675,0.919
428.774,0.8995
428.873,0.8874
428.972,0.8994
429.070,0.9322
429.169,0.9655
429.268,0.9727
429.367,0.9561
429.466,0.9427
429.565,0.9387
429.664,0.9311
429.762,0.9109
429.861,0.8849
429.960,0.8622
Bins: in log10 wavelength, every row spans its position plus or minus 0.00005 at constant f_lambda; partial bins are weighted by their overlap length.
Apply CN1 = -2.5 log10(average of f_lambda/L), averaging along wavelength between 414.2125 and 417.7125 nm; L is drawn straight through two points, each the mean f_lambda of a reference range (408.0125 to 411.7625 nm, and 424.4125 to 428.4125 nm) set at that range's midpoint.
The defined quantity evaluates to -0.07 mag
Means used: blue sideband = 0.872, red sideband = 0.956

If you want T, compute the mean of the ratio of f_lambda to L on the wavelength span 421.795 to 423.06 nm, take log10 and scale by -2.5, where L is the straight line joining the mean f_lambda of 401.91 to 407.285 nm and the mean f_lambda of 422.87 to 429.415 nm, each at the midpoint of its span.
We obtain 0.01 mag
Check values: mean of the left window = 0.959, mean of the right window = 0.952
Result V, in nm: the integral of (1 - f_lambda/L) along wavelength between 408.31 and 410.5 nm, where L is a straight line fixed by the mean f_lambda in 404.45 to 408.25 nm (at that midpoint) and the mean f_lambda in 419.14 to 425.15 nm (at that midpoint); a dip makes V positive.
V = 0.26 nm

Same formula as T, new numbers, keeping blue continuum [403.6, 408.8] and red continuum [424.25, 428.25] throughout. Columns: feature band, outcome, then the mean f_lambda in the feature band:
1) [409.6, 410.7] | 0.30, 0.718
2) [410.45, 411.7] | 0.05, 0.905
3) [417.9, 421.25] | -0.01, 0.963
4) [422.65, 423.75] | 0.02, 0.936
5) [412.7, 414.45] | -0.01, 0.956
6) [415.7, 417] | -0.01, 0.962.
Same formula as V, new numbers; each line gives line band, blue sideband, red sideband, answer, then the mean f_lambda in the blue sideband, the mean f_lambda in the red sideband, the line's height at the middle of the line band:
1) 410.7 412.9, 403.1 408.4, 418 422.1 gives 0.005 nm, 0.952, 0.959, 0.955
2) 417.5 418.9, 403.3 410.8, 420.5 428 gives -0.018 nm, 0.913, 0.954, 0.94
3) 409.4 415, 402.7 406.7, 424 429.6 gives 0.285 nm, 0.955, 0.952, 0.954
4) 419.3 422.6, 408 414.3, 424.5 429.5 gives -0.091 nm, 0.91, 0.951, 0.935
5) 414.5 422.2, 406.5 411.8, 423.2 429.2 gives -0.316 nm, 0.892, 0.951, 0.924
